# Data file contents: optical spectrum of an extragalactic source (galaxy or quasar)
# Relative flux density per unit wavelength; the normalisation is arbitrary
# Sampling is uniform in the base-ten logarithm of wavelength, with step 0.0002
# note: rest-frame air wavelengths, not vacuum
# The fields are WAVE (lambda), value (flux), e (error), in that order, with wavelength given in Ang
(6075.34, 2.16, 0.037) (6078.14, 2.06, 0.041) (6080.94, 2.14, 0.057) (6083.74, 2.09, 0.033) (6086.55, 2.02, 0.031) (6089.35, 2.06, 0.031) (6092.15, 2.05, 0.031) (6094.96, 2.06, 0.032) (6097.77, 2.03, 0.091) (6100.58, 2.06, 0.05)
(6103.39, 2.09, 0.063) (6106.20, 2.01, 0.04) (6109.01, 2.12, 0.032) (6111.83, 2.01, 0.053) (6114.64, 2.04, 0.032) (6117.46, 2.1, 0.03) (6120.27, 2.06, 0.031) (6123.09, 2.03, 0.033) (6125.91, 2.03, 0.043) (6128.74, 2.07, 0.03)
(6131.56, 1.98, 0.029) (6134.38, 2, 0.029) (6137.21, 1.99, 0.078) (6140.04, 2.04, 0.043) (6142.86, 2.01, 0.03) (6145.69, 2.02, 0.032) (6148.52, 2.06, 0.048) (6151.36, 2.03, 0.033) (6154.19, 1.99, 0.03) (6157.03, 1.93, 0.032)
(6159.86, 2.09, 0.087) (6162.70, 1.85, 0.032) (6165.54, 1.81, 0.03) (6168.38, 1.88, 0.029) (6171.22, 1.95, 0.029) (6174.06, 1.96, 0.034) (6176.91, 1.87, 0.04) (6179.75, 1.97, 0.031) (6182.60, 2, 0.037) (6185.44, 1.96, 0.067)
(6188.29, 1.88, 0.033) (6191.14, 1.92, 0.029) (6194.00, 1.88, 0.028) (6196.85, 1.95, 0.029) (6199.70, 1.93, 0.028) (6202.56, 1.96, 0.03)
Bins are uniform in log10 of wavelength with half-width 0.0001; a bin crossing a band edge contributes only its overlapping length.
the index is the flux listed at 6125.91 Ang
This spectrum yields 2.03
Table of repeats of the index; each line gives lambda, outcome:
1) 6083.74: 2.09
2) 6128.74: 2.07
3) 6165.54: 1.81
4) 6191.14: 1.92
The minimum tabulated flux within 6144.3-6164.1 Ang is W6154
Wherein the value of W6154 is 1.85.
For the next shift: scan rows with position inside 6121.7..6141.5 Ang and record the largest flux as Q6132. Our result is 2.07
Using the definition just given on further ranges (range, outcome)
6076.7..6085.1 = 2.14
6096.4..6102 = 2.06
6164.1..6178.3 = 1.96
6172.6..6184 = 2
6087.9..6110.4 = 2.12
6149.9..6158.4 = 2.03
